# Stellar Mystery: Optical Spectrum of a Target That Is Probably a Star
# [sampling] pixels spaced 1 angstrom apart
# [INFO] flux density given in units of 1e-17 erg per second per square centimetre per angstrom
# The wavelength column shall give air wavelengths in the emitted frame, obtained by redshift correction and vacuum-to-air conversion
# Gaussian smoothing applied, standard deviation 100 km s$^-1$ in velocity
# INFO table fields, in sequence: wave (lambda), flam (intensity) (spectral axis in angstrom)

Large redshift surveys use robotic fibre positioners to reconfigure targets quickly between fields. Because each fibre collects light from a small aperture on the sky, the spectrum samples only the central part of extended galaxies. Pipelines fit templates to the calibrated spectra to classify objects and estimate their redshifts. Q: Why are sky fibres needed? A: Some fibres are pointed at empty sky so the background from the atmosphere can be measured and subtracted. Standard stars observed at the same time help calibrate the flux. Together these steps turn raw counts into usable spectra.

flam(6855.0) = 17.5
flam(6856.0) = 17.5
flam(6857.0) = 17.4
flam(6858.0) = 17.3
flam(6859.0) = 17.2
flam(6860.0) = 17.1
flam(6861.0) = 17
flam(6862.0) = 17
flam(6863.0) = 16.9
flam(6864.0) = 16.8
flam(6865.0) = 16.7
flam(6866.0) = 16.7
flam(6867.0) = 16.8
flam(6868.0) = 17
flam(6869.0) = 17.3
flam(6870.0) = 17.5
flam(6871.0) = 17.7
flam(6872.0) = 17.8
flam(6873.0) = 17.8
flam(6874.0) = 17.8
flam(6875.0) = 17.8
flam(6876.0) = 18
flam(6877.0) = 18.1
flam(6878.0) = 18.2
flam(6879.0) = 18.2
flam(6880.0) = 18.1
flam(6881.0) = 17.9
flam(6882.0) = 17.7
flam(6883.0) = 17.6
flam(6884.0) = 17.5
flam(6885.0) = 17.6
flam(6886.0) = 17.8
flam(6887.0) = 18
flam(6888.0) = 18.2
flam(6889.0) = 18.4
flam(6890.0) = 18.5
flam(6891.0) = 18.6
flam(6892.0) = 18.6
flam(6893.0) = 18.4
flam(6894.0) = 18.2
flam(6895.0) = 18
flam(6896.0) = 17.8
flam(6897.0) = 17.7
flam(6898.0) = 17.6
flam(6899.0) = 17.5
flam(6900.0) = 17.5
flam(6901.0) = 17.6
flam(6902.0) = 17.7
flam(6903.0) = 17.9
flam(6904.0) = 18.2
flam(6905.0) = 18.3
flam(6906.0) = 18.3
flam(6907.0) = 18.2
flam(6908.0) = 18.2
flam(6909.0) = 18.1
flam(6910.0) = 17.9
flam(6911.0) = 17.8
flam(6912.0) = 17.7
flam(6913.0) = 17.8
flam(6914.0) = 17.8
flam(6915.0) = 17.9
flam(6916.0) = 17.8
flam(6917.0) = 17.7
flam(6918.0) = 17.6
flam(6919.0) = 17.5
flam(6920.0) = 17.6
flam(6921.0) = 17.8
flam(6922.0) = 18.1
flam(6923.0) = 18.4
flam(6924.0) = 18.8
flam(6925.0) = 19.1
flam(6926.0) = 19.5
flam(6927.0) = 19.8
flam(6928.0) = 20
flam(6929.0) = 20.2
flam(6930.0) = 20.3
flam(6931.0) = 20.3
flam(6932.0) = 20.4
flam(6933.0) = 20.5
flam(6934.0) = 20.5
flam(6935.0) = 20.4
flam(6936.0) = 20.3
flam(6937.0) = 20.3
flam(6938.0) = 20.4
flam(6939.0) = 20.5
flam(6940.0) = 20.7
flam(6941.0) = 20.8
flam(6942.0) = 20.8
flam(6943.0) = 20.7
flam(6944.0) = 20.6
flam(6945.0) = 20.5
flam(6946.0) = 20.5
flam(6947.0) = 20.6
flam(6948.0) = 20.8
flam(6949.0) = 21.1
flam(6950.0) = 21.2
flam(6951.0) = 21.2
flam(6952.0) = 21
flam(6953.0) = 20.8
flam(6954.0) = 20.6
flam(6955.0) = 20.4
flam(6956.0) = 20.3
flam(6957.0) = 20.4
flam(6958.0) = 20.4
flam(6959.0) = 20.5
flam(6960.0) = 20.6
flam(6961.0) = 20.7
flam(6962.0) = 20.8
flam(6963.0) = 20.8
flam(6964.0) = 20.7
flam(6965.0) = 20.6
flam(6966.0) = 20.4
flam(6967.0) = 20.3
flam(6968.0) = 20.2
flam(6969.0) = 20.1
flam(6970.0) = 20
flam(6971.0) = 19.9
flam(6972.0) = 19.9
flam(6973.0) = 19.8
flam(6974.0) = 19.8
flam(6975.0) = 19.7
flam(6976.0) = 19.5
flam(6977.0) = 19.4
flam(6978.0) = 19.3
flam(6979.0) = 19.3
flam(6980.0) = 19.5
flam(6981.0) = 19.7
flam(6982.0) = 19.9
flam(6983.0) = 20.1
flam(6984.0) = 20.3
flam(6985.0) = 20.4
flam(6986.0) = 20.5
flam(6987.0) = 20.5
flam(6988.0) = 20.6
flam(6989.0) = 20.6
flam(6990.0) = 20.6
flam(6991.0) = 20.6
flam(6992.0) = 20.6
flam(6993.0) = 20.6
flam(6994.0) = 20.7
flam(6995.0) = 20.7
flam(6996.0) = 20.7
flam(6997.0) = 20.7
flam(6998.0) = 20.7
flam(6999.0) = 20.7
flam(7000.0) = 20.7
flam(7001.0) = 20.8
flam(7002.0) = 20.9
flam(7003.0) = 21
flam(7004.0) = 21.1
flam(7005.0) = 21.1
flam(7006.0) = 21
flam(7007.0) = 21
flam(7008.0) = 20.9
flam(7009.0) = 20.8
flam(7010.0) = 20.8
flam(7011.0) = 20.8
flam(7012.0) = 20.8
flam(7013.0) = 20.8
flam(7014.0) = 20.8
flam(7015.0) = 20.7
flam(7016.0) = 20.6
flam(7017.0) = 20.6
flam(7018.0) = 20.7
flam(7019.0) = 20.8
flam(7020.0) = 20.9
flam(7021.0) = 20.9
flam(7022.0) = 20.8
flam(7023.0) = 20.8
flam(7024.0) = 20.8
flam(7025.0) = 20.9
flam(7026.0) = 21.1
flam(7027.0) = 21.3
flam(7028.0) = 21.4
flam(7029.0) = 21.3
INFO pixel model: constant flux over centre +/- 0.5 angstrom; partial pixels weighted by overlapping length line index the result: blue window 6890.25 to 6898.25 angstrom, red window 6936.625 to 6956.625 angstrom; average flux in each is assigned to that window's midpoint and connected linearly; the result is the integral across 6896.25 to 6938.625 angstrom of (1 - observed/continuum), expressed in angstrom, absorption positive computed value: 1.4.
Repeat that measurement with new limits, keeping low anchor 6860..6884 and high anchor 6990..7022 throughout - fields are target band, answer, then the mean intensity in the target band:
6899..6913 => 0.3 angstrom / 17.9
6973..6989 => 0.2 angstrom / 19.9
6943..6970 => -1.4 angstrom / 20.6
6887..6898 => -0.1 angstrom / 18.2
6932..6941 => -0.7 angstrom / 20.5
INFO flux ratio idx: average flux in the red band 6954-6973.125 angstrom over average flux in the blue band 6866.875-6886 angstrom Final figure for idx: 1.1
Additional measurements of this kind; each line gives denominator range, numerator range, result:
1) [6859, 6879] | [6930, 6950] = 1.18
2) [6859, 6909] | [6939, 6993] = 1.15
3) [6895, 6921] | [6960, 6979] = 1.13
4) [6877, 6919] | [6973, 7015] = 1.14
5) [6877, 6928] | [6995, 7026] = 1.15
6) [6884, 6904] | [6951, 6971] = 1.14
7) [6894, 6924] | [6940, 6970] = 1.15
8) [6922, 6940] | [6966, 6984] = 0.99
